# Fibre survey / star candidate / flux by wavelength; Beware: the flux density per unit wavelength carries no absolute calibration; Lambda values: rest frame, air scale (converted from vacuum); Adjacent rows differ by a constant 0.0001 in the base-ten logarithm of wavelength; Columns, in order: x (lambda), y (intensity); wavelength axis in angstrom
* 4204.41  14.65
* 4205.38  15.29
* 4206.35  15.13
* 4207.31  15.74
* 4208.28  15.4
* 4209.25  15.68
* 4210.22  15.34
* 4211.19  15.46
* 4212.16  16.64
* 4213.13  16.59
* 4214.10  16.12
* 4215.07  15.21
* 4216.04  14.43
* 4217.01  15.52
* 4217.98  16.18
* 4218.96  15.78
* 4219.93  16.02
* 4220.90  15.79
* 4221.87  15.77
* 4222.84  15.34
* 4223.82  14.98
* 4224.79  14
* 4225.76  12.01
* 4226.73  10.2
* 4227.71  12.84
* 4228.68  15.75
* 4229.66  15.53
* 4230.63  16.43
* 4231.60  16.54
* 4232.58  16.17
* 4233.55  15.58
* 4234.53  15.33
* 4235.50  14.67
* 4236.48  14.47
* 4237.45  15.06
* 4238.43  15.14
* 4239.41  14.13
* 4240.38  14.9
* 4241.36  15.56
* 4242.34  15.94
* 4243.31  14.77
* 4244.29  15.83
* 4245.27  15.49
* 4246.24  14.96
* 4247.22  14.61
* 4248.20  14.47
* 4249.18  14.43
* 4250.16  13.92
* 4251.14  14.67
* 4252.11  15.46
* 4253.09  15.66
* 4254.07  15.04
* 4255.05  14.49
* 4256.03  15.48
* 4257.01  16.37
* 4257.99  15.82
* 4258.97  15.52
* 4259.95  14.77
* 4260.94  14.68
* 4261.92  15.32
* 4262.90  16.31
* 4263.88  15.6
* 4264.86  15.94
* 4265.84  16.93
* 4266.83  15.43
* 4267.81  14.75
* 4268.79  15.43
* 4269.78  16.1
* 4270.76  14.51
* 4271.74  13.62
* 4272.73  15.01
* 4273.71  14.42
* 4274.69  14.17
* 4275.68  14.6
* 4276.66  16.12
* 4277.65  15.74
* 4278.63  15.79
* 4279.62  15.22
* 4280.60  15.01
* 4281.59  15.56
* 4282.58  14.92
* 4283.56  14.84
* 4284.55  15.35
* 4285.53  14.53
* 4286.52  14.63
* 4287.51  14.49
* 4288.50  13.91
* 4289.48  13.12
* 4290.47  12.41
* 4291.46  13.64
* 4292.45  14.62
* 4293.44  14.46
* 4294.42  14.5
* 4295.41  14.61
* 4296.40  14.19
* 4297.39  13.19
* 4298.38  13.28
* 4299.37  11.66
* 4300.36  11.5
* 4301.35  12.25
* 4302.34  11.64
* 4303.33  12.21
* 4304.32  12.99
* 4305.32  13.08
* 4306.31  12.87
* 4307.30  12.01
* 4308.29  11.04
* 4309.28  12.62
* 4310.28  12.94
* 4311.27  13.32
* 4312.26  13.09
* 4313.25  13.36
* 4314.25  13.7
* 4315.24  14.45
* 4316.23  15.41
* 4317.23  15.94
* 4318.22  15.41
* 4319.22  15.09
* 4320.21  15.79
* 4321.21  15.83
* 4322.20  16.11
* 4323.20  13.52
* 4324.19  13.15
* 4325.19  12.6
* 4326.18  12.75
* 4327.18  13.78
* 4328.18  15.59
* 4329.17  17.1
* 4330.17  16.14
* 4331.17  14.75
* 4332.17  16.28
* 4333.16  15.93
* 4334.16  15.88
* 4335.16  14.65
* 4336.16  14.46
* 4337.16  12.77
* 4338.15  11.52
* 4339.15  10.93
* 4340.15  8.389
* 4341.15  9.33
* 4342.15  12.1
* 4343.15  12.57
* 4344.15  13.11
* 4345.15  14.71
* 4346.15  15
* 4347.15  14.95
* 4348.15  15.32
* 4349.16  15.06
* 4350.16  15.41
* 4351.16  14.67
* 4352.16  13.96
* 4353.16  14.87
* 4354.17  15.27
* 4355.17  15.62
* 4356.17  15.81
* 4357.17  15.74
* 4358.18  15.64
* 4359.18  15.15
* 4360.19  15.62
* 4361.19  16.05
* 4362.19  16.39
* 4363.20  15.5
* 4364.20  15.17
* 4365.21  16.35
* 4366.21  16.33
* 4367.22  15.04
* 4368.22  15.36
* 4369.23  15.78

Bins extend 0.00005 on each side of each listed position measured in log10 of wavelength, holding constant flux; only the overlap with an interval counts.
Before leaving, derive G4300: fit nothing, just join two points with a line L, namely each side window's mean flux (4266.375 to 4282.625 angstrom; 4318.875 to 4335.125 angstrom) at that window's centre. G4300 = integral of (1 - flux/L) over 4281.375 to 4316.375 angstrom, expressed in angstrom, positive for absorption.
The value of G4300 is 3.7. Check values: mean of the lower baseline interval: 15.1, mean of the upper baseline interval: 15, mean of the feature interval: 13.5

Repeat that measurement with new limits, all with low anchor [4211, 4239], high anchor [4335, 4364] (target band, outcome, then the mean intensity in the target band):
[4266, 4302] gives 0.7 angstrom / 14.4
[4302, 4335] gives 0.6 angstrom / 14.2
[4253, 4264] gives -0.4 angstrom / 15.4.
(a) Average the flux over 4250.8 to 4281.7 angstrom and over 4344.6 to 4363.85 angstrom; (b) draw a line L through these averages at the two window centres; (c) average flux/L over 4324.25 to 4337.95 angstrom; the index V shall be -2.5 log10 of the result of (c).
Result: 0.04 mag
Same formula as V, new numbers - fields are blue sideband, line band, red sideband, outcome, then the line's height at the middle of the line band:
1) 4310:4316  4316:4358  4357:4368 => 0.02 mag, 14.6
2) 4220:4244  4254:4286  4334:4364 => -0.04 mag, 14.7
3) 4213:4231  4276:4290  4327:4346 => -0.05 mag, 14.3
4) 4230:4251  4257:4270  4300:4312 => -0.10 mag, 14.2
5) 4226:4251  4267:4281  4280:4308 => -0.07 mag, 14.1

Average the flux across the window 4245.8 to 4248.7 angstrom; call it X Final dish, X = 14.6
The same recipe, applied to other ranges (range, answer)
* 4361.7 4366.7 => 15.9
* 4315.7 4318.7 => 15.6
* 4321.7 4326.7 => 13.6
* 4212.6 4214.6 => 16.4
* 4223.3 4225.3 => 14.5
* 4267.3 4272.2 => 14.9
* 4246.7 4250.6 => 14.3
